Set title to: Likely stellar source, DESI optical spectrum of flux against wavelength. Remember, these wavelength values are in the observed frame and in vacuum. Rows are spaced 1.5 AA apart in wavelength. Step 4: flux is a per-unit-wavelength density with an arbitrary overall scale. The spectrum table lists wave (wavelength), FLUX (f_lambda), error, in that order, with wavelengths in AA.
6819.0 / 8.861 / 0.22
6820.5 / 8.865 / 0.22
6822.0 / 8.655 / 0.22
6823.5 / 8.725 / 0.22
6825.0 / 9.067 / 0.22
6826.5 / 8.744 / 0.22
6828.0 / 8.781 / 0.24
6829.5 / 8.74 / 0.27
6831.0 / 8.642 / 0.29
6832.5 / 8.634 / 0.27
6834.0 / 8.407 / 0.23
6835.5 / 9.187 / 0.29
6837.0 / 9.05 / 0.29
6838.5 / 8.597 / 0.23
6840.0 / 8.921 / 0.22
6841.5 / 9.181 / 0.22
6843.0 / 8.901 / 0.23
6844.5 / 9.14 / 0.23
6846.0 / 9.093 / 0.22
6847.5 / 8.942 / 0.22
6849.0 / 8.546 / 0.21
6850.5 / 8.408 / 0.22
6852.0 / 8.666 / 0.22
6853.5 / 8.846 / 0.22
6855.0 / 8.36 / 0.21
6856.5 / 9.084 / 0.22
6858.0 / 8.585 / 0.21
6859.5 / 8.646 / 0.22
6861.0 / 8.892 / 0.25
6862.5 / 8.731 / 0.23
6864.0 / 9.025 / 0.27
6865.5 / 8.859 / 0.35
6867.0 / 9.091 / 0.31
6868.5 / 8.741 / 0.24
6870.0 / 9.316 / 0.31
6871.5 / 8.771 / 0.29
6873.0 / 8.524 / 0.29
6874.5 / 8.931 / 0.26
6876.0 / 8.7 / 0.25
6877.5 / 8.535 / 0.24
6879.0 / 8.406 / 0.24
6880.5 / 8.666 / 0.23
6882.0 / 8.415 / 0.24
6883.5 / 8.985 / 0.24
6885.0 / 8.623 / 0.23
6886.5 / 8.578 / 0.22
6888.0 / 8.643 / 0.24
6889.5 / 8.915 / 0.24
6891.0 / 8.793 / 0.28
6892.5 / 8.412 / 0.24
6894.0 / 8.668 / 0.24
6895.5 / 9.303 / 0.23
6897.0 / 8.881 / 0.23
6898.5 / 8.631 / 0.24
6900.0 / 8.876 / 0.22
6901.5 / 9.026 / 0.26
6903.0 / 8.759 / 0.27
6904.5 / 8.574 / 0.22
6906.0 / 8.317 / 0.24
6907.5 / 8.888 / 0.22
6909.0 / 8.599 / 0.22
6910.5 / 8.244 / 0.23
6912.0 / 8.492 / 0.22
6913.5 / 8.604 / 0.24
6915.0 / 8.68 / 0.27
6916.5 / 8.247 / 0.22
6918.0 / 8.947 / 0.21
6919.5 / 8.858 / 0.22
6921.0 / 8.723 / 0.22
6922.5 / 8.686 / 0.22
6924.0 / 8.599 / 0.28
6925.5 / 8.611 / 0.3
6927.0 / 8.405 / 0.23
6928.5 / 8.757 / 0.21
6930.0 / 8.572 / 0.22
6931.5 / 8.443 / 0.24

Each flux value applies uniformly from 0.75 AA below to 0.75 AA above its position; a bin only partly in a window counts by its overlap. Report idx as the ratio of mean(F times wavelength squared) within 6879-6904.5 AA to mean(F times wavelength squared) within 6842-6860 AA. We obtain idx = 1.01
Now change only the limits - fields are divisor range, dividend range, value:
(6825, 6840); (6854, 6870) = 1.01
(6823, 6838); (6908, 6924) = 1.00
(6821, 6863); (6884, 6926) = 1.01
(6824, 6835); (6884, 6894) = 1.01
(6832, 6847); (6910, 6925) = 0.99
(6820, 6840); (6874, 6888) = 1.00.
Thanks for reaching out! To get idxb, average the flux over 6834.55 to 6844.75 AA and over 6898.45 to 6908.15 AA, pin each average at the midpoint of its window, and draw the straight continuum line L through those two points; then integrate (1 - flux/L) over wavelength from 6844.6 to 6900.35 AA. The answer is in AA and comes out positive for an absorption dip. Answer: 0.5 AA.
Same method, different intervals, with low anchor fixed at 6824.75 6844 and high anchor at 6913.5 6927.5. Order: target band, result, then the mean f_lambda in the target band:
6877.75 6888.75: 0.14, 8.61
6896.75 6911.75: 0.02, 8.67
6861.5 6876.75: -0.20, 8.87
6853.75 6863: 0.06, 8.72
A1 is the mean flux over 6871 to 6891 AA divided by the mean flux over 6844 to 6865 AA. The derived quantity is 0.99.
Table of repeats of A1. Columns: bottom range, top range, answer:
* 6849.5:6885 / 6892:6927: 0.99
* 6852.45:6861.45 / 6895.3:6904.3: 1.02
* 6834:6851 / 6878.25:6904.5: 0.98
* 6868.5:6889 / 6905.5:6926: 0.99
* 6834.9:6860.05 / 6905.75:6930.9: 0.97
